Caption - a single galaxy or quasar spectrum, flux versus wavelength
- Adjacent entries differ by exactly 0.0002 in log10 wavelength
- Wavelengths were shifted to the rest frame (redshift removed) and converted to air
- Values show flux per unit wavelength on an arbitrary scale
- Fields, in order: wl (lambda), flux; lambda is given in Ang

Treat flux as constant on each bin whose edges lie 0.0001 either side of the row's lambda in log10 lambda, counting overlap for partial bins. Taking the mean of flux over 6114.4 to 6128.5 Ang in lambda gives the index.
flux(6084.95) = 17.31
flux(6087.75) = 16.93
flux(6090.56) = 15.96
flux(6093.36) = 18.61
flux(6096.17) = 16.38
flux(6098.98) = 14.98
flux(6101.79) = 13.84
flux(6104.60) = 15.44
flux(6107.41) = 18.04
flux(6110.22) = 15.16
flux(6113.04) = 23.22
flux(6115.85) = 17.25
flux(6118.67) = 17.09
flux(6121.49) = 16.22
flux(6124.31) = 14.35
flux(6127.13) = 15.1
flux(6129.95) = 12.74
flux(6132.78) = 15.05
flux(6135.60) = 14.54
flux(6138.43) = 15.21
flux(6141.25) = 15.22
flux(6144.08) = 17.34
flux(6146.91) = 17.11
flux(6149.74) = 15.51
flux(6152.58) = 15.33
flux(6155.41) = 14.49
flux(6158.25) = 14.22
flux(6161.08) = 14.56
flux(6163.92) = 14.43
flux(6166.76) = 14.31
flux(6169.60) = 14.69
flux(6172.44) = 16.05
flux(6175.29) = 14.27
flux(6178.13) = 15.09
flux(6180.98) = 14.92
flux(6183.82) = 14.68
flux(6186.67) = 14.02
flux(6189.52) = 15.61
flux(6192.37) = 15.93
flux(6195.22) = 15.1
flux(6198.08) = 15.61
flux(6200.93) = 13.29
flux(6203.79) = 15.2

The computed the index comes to 16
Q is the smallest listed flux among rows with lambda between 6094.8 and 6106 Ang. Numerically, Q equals 13.84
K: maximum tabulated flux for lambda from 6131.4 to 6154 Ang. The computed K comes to 17.34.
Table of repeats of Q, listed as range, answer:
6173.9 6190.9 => 14.02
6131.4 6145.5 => 14.54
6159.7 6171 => 14.31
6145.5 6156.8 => 14.49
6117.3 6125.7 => 14.35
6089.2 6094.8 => 15.96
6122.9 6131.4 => 12.74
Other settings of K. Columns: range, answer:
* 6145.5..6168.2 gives 17.11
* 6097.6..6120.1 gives 23.22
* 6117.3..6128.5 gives 17.09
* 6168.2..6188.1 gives 16.05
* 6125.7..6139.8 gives 15.21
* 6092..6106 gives 18.61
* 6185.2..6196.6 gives 15.93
